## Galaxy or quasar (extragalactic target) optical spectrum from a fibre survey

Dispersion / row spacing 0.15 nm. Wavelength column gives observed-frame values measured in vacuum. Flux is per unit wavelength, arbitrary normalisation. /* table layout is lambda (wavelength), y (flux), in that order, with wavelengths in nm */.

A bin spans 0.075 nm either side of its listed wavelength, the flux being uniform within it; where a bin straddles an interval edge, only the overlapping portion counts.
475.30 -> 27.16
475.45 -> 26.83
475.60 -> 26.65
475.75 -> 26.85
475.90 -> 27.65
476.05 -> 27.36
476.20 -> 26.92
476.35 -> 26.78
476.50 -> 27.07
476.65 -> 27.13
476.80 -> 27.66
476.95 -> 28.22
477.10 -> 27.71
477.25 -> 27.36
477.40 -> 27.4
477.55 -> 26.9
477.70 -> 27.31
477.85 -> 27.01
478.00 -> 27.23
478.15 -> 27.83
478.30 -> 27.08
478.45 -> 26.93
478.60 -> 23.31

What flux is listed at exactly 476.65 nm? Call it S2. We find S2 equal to 27.13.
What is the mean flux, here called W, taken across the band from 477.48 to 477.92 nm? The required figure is 27.1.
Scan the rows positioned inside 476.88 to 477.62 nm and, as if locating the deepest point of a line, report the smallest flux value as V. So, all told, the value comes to 26.9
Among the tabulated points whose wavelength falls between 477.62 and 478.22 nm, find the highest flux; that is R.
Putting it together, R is 27.83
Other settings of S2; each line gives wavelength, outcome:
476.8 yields 27.66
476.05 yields 27.36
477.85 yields 27.01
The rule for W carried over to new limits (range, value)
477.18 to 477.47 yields 27.4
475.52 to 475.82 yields 26.7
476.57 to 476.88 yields 27.4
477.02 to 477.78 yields 27.3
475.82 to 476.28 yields 27.3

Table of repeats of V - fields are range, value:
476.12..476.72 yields 26.78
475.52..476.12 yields 26.65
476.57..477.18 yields 27.13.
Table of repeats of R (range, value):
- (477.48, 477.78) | 27.31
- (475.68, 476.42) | 27.65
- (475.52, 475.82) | 26.85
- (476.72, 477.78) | 28.22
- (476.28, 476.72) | 27.13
